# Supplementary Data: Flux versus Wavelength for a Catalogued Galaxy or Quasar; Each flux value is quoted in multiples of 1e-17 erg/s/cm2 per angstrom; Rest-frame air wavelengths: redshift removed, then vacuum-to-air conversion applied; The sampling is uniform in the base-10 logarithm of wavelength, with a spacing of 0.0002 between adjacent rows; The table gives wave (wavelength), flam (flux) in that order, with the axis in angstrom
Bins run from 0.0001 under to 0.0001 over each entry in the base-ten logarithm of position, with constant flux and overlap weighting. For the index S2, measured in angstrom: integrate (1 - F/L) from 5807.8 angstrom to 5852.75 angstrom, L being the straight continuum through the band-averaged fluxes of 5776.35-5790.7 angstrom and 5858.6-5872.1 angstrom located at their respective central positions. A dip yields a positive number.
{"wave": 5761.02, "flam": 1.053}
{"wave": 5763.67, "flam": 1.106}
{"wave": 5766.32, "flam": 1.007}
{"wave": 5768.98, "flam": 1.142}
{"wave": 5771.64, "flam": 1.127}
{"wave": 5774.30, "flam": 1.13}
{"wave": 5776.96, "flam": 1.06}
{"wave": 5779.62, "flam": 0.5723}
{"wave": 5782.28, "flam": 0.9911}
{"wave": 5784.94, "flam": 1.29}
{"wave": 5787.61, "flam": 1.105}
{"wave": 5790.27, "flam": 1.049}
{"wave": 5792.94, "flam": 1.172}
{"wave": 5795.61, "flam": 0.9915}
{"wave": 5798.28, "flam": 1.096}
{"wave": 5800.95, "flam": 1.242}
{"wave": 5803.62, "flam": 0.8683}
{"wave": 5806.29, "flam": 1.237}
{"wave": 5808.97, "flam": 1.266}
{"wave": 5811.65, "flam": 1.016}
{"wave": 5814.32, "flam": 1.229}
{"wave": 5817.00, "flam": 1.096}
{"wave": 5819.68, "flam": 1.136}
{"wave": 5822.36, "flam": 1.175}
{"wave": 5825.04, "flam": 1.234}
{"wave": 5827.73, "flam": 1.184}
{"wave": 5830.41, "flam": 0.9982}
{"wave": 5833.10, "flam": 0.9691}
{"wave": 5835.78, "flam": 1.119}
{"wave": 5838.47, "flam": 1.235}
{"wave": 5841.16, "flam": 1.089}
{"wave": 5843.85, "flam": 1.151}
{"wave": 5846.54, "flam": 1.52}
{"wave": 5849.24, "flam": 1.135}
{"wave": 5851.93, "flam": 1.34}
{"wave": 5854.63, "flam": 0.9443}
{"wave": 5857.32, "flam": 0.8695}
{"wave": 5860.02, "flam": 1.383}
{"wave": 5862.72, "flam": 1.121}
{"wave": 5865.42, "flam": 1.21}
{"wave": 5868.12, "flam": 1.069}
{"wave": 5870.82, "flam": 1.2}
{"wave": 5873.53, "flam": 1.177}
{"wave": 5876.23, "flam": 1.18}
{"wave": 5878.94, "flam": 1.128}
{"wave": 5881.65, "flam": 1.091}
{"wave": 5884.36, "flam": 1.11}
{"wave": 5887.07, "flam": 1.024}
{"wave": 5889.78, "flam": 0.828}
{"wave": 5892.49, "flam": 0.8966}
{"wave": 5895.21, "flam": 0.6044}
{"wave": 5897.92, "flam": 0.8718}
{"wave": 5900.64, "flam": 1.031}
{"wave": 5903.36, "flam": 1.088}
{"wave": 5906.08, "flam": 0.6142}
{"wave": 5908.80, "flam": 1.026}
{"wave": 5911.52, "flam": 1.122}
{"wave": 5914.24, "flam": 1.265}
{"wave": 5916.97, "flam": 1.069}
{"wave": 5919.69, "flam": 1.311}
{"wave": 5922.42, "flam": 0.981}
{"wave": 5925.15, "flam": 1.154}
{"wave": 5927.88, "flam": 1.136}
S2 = -2.15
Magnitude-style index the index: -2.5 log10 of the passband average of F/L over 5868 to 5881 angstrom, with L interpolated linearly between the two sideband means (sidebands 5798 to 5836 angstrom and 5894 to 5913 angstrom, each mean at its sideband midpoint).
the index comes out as -0.17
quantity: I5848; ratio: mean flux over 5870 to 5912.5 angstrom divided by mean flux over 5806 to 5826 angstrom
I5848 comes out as 0.85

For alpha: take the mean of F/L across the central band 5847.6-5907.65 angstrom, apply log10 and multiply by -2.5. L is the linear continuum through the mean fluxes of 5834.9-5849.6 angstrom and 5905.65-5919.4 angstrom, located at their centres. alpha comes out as 0.10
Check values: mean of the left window 1.22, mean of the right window 1.07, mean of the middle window 1.04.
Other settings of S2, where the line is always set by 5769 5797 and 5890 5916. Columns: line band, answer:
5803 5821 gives -1.84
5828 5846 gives -2.06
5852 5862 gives -1.21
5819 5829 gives -1.67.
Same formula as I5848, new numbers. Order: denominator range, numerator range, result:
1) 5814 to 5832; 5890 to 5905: 0.78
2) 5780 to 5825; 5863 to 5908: 0.91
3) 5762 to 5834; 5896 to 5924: 0.94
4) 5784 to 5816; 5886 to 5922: 0.87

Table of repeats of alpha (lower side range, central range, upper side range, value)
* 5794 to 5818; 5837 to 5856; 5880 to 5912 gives -0.16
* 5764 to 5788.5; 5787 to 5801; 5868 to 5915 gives -0.06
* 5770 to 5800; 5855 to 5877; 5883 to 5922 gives -0.13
